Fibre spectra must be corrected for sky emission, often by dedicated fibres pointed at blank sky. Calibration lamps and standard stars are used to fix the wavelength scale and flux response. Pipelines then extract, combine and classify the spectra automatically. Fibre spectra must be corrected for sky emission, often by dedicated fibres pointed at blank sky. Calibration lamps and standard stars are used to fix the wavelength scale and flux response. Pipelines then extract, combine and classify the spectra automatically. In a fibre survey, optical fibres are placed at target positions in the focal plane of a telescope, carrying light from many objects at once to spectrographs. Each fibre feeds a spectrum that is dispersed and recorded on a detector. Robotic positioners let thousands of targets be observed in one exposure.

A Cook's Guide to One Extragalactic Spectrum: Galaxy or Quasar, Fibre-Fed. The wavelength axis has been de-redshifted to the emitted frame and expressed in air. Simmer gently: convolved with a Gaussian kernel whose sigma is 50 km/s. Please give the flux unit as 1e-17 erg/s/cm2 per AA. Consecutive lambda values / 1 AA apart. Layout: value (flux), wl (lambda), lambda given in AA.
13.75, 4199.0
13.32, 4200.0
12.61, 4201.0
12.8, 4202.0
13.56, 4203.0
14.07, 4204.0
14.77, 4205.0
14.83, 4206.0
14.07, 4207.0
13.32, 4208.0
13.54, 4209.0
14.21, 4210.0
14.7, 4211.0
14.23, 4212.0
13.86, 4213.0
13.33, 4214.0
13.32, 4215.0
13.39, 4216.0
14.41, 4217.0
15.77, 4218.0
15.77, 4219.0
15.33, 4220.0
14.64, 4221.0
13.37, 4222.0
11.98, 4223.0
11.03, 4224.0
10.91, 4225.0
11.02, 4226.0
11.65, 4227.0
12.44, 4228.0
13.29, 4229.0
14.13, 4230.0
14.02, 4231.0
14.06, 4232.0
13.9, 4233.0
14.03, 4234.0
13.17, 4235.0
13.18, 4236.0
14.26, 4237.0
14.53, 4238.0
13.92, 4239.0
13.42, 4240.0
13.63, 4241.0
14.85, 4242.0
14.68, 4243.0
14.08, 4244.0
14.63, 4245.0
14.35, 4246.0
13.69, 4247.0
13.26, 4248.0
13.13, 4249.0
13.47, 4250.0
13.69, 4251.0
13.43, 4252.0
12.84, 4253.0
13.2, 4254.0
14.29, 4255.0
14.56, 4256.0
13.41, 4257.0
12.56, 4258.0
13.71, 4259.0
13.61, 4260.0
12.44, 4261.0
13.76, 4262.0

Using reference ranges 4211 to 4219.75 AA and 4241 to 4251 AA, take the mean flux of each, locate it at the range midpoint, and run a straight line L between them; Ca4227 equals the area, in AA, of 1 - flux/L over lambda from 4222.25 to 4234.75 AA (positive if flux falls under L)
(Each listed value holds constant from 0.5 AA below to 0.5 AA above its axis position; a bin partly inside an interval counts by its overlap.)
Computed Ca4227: 1.3 AA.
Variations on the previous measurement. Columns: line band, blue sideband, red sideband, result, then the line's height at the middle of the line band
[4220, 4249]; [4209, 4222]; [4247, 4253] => 0.7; 13.8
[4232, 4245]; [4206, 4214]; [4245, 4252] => -0.2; 13.7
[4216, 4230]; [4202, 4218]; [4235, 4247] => 0.8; 14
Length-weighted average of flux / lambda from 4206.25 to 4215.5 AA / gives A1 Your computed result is 13.9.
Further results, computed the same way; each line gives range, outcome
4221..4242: 13.2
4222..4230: 12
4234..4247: 14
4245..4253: 13.6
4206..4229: 13.5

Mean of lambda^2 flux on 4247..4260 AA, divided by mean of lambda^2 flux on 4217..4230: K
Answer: 1.0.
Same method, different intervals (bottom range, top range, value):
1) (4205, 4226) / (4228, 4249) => 1.02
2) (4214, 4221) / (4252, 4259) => 0.94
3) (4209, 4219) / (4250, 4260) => 0.97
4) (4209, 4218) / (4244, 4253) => 0.99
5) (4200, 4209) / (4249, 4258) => 1.01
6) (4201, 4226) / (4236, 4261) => 1.02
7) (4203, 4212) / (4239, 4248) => 1.01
